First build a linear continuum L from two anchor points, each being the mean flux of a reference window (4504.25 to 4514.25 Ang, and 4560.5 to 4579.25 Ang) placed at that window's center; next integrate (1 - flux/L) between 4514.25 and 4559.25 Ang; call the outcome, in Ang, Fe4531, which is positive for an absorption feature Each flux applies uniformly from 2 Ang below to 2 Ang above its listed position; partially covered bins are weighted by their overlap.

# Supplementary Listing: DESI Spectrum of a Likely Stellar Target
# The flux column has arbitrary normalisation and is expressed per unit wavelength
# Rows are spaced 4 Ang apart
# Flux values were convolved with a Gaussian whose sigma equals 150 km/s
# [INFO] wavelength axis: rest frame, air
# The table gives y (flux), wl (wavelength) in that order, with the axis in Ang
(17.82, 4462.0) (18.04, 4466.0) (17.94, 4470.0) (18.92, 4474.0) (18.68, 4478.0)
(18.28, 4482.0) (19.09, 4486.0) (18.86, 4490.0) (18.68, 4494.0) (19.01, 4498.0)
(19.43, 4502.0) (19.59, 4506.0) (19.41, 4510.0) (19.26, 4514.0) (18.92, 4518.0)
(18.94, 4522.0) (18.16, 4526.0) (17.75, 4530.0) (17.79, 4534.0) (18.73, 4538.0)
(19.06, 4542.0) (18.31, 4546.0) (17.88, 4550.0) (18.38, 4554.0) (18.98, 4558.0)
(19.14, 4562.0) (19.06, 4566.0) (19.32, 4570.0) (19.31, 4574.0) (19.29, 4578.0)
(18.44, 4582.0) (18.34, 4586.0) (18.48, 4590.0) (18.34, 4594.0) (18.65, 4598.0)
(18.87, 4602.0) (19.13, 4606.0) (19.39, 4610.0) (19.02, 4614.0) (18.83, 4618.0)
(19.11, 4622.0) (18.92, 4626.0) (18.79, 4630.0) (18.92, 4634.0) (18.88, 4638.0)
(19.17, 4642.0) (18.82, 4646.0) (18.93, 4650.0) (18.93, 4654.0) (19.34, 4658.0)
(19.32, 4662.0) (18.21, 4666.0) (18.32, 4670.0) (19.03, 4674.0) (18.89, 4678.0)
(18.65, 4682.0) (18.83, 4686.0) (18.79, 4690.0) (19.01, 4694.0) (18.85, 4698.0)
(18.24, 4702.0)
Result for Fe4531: 2.0 Ang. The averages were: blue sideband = 19.4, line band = 18.5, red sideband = 19.2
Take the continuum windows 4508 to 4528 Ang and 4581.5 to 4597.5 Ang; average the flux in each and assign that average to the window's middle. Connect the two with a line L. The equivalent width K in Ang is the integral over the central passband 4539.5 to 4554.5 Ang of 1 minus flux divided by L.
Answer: 0.25 Ang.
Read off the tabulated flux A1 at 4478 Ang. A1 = 18.68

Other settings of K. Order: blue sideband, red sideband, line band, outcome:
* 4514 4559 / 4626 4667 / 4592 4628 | -0.2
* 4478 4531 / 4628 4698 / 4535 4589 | 0.3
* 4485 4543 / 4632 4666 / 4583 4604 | 0.4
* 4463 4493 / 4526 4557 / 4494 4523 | -1.2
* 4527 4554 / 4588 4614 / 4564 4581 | -0.6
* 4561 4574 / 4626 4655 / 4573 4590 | 0.3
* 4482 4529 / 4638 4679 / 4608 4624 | -0.1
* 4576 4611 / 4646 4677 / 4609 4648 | -0.3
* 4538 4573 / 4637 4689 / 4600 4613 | -0.2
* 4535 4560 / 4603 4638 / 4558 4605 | -0.3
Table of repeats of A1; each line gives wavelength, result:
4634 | 18.92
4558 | 18.98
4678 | 18.89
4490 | 18.86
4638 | 18.88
